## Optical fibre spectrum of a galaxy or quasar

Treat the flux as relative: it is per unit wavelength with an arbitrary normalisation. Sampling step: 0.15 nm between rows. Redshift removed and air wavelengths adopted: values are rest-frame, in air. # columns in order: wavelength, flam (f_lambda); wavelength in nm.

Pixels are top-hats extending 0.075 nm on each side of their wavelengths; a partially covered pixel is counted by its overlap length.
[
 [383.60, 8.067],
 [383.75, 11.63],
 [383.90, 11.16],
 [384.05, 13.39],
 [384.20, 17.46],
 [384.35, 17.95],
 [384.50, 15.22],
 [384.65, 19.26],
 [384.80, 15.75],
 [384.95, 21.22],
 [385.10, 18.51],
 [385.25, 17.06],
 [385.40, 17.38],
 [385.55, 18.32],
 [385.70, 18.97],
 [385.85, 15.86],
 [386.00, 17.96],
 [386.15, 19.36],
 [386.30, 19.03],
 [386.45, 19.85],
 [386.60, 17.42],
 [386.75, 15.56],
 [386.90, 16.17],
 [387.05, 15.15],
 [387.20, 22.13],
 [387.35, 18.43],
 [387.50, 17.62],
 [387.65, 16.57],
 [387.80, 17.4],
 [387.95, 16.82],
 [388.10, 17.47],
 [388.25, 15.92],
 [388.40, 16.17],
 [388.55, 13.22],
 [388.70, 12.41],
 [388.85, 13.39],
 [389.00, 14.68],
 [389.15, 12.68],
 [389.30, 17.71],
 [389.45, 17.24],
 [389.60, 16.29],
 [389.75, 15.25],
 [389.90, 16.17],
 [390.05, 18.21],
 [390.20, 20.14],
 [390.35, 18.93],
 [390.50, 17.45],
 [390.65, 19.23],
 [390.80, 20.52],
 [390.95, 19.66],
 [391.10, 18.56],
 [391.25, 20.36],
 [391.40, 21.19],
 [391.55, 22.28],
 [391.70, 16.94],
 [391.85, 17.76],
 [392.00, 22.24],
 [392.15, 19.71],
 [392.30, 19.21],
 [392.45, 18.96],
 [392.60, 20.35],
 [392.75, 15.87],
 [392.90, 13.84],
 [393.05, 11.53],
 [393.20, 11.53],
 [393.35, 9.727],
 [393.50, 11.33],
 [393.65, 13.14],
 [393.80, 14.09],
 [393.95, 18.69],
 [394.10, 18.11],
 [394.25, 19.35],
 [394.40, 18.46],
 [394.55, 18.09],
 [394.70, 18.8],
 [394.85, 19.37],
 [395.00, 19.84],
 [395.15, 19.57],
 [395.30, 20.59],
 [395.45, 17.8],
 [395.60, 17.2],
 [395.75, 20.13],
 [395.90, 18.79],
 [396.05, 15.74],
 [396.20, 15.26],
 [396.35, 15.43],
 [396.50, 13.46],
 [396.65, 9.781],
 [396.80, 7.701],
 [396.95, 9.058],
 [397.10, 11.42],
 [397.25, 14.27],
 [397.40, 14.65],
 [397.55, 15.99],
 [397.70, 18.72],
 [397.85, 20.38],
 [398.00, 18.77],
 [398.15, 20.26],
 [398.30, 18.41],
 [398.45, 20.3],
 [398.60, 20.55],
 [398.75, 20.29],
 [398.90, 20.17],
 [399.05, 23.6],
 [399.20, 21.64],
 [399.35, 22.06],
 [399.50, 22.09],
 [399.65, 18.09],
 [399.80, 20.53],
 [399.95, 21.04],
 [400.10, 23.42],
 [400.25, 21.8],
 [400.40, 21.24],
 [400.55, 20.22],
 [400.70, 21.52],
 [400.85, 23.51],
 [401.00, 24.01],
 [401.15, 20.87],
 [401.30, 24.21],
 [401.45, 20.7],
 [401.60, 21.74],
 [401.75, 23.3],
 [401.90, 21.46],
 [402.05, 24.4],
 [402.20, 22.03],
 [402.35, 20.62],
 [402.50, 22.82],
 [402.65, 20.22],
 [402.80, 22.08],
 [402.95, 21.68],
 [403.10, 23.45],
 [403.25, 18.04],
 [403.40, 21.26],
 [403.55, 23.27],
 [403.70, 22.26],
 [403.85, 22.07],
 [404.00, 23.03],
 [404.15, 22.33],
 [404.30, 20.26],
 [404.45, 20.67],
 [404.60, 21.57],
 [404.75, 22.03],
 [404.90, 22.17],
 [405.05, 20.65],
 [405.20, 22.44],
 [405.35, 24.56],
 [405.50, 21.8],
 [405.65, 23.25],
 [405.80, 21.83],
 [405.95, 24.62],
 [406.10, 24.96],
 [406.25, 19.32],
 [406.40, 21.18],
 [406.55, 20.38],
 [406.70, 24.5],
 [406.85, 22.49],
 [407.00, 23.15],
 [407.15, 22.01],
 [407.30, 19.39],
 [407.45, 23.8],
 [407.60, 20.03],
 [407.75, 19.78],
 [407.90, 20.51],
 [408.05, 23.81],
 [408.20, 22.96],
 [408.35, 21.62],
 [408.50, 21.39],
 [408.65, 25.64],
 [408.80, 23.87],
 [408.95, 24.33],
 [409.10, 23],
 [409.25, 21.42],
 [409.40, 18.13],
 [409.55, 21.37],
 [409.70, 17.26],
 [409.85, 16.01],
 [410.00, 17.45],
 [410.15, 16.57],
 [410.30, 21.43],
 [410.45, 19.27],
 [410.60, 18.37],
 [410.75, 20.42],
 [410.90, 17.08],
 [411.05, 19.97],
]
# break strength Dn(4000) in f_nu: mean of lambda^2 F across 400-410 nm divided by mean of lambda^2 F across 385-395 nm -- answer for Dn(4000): 1.37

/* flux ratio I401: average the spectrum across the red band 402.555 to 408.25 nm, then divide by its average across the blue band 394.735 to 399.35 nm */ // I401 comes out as 1.3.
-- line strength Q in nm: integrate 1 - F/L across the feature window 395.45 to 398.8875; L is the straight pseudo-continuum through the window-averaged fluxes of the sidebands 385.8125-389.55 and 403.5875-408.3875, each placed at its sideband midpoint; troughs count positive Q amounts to 0.56 nm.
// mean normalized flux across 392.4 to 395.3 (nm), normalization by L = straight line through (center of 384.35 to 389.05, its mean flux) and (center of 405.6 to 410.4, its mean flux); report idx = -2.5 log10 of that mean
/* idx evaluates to 0.13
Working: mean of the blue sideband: 17.1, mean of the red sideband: 21.5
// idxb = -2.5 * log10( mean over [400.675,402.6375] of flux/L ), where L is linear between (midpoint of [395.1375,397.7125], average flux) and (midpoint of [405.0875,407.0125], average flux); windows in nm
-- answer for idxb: -0.17 mag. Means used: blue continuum 15.1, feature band 22.4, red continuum 22.6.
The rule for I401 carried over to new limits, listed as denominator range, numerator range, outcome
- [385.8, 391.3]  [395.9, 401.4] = 1.08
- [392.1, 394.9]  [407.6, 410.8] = 1.27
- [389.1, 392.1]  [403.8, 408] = 1.19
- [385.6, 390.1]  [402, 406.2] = 1.32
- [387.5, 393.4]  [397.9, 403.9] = 1.26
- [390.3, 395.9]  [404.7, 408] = 1.23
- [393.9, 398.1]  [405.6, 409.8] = 1.32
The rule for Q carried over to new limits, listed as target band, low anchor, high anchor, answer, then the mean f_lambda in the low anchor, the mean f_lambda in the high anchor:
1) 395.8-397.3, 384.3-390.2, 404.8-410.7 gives 0.459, 17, 21.5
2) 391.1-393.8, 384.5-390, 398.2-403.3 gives 0.270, 16.9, 21.5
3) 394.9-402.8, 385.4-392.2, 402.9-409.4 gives 0.388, 17.6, 22.1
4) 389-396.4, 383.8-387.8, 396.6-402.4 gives 0.399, 17.4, 19.6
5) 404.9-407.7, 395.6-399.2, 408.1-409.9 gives -0.248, 16.8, 21.5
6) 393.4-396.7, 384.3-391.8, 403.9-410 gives 0.372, 17.5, 21.8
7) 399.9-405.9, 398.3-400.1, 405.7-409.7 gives -0.165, 20.9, 22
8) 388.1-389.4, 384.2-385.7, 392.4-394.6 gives 0.160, 17.9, 15.5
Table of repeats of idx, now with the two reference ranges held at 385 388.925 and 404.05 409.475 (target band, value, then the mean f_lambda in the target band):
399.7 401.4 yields -0.07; 22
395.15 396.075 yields 0.04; 18.6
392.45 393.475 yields 0.30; 14.1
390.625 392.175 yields -0.09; 19.9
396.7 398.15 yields 0.32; 14.8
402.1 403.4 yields -0.02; 21.4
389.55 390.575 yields 0.02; 17.5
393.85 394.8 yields 0.03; 18.5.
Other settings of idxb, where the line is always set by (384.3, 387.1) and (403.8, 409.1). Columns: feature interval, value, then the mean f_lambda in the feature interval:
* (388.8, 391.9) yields 0.051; 17.9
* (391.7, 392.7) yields -0.015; 19.4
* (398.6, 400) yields -0.018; 21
